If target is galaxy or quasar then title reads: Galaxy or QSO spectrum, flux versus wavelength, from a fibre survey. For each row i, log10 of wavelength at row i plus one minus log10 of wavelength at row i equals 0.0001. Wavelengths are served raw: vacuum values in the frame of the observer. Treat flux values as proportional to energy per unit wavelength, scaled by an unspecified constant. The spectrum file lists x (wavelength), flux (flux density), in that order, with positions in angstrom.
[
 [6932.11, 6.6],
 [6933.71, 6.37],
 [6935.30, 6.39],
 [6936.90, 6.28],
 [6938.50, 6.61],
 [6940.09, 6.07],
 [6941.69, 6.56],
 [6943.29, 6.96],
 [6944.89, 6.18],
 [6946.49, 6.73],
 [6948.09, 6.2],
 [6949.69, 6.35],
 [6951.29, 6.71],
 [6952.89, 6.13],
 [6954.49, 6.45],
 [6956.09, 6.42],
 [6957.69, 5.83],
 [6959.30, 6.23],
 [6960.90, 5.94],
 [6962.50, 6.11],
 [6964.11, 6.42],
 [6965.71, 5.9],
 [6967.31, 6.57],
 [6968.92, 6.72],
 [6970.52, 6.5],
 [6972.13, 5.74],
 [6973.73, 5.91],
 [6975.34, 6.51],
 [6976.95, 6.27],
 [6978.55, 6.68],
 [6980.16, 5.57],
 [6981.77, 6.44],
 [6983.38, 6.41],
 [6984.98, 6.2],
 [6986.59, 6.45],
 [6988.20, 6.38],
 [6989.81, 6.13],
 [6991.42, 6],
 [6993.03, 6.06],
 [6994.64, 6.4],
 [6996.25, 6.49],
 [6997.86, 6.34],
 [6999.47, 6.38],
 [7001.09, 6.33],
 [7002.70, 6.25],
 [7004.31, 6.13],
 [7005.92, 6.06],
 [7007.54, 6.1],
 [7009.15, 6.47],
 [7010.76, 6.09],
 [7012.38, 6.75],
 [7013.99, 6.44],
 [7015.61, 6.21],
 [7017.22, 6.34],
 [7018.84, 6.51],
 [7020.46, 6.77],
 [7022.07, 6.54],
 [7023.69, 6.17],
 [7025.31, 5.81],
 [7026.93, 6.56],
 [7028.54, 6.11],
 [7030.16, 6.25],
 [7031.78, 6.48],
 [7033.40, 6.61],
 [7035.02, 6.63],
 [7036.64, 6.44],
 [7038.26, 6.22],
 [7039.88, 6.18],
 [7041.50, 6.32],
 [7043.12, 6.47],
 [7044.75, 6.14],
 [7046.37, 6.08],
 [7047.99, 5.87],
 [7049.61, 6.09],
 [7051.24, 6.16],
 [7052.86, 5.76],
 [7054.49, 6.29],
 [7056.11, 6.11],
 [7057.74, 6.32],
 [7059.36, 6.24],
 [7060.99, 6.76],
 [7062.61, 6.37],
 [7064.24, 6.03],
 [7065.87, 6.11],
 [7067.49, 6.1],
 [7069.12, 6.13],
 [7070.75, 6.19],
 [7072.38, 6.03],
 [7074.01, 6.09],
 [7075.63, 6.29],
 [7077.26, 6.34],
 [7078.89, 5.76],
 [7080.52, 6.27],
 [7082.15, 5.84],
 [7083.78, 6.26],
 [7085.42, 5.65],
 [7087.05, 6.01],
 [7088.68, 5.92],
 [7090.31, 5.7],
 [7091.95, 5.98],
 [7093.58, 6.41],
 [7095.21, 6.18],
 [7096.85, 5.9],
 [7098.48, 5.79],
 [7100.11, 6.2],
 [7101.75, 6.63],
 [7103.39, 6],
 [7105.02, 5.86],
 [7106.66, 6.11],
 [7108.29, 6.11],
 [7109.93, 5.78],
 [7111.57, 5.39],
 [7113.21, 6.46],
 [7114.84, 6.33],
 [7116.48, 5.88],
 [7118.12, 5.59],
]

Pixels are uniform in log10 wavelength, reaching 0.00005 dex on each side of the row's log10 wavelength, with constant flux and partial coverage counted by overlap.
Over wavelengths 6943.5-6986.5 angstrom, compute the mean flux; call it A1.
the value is 6.29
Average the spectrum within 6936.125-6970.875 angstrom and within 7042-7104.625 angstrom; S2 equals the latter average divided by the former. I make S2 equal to 0.96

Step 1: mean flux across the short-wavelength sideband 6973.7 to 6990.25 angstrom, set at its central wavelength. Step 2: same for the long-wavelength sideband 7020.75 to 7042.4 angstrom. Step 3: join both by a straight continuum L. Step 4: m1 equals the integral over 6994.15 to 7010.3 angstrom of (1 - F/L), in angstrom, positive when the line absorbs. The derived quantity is 0.06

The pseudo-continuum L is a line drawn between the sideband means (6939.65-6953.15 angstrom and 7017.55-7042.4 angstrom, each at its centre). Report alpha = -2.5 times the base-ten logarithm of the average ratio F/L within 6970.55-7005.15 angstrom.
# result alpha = 0.03 mag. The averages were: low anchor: 6.45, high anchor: 6.37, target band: 6.25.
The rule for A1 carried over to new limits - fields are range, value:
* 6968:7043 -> 6.31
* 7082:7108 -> 6.03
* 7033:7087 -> 6.18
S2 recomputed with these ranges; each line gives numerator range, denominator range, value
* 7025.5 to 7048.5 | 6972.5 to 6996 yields 1.01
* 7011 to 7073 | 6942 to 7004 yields 1.00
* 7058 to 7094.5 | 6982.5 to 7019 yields 0.97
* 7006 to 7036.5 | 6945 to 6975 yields 1.02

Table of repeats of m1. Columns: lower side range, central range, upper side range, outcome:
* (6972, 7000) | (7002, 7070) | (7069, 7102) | -1.3 angstrom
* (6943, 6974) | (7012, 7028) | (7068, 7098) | -0.6 angstrom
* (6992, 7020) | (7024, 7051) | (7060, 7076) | 0.0 angstrom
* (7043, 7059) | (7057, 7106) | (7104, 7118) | -0.6 angstrom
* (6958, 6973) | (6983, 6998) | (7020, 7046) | 0.0 angstrom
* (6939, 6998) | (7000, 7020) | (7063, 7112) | -0.3 angstrom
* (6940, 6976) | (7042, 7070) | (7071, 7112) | -0.3 angstrom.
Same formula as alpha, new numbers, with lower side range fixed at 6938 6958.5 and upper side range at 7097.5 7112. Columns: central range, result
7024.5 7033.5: -0.02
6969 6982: 0.02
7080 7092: 0.02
